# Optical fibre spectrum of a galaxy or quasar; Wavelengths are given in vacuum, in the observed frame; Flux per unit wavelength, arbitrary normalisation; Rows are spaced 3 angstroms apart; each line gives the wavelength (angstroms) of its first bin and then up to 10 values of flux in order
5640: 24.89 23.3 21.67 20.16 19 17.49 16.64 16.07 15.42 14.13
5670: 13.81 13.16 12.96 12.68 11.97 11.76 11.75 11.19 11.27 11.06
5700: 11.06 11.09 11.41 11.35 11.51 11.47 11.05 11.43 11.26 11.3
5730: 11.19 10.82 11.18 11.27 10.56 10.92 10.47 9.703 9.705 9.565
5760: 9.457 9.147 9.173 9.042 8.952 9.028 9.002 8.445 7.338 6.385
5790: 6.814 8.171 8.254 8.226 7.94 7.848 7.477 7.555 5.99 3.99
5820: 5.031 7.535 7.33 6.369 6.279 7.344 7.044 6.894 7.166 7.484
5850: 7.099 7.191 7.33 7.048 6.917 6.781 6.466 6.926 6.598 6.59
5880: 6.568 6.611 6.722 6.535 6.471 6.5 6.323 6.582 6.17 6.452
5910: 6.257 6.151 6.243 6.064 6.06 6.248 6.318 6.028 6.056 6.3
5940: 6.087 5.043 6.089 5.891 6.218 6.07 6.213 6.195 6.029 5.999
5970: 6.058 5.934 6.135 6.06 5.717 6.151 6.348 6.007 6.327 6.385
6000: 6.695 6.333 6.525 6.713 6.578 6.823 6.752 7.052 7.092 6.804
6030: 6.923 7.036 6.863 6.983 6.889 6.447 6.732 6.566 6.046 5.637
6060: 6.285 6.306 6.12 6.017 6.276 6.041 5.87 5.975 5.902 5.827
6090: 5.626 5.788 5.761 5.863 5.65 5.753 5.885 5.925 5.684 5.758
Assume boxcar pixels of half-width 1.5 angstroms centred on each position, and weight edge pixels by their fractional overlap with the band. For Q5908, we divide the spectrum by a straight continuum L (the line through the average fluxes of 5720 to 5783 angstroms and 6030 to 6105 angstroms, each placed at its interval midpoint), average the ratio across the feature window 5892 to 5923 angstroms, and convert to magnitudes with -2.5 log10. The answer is 0.28 mag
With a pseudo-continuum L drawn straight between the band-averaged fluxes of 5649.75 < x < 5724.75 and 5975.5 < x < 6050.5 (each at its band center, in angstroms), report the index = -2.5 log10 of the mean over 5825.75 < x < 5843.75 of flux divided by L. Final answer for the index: 0.42 mag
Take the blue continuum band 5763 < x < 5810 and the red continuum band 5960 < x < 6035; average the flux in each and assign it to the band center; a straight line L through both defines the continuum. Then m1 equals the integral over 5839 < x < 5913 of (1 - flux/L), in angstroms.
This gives 7.0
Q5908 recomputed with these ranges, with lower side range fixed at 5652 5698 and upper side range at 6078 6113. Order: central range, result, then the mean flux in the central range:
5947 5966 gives 0.35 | 6.1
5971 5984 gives 0.32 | 5.97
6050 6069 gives 0.06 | 6.14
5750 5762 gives 0.26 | 9.58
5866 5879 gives 0.44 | 6.65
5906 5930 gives 0.42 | 6.22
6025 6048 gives 0.01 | 6.85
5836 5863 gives 0.41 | 7.14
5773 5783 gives 0.32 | 8.76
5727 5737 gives 0.14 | 11.1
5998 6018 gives 0.13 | 6.62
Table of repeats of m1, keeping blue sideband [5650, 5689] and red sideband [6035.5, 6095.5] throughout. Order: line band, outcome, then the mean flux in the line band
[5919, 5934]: 4.87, 6.14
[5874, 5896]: 7.49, 6.57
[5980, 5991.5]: 2.63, 6.06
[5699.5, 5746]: 7.58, 11.2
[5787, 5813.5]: 9.26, 7.64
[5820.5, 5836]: 6.01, 6.83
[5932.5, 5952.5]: 6.44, 5.94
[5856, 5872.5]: 5.60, 6.87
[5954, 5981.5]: 7.25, 6.06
